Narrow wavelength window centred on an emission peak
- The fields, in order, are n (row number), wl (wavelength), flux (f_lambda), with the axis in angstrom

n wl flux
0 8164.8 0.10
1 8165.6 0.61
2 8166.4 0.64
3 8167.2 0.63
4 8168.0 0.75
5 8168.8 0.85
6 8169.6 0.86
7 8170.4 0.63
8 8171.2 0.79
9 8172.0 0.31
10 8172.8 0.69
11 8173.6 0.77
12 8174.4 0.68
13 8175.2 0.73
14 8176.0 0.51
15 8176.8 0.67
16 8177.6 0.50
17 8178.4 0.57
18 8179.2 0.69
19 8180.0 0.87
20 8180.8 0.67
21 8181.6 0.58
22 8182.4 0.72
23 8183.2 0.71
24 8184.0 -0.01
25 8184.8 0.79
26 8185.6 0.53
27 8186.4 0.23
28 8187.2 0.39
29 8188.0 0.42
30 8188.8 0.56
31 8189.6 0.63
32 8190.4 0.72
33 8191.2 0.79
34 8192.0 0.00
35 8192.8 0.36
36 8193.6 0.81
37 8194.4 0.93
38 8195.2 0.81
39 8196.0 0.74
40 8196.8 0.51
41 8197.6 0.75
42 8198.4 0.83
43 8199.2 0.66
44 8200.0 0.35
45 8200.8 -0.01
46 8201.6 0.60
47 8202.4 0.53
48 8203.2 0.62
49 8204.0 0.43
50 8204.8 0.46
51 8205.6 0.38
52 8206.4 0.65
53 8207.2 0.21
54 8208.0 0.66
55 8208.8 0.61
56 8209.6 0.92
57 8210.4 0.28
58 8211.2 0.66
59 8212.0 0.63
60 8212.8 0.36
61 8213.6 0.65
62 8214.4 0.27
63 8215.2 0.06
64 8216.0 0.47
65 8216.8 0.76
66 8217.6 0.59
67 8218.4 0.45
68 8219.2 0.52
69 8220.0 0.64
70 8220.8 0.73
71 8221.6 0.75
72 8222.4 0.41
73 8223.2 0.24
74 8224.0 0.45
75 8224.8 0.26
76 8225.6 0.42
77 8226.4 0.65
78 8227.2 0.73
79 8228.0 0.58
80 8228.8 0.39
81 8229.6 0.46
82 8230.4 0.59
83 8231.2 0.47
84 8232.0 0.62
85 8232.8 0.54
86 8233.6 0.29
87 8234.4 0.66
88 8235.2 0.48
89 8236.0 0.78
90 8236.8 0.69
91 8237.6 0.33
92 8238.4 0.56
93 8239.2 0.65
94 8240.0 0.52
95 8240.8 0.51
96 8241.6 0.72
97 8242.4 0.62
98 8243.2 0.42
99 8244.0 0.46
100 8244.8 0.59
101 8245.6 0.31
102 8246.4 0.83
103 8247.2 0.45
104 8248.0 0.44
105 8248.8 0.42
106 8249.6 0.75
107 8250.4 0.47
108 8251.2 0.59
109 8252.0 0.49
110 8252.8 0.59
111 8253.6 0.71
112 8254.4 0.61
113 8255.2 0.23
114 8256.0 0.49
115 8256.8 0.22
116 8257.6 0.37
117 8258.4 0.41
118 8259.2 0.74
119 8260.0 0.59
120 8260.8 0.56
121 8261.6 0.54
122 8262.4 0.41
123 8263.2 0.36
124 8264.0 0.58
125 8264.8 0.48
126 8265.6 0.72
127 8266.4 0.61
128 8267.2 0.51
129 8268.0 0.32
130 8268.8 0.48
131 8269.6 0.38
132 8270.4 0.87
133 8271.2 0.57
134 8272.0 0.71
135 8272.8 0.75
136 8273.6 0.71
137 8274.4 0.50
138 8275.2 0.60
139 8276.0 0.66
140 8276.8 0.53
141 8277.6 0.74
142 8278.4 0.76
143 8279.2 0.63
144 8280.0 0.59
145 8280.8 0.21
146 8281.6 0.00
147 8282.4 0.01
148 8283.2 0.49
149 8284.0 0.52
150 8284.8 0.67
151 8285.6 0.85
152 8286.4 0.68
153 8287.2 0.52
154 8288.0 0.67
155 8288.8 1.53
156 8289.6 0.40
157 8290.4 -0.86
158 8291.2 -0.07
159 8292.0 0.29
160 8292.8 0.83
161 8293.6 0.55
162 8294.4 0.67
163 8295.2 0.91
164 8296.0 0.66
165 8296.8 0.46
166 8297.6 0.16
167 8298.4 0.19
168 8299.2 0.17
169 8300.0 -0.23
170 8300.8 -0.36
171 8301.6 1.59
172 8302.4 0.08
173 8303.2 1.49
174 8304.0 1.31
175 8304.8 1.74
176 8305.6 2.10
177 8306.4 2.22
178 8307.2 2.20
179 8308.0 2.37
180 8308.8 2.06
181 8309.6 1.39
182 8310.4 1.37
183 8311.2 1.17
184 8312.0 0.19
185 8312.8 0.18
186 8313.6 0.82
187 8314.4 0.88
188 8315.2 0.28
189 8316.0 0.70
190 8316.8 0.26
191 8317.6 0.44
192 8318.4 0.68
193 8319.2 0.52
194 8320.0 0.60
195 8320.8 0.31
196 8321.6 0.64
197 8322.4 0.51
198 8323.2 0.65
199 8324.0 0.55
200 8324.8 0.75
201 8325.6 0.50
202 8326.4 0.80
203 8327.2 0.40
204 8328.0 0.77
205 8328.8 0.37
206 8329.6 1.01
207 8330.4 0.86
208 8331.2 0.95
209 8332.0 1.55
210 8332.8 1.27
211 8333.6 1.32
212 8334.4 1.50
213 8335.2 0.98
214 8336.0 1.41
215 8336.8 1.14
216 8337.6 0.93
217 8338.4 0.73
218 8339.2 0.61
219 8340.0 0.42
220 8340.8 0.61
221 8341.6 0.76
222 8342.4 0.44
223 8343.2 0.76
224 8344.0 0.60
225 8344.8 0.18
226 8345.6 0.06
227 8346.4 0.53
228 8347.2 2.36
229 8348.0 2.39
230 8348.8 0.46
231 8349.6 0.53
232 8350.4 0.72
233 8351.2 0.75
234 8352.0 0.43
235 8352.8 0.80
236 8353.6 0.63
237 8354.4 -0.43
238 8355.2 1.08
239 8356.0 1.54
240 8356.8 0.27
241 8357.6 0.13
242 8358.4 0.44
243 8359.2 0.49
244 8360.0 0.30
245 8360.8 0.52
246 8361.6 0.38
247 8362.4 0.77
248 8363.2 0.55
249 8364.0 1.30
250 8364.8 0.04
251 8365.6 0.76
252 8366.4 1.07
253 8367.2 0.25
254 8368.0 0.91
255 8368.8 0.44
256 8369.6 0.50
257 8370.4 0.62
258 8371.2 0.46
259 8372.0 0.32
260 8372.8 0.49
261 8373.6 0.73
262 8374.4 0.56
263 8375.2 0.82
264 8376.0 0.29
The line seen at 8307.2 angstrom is H-alpha 6563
